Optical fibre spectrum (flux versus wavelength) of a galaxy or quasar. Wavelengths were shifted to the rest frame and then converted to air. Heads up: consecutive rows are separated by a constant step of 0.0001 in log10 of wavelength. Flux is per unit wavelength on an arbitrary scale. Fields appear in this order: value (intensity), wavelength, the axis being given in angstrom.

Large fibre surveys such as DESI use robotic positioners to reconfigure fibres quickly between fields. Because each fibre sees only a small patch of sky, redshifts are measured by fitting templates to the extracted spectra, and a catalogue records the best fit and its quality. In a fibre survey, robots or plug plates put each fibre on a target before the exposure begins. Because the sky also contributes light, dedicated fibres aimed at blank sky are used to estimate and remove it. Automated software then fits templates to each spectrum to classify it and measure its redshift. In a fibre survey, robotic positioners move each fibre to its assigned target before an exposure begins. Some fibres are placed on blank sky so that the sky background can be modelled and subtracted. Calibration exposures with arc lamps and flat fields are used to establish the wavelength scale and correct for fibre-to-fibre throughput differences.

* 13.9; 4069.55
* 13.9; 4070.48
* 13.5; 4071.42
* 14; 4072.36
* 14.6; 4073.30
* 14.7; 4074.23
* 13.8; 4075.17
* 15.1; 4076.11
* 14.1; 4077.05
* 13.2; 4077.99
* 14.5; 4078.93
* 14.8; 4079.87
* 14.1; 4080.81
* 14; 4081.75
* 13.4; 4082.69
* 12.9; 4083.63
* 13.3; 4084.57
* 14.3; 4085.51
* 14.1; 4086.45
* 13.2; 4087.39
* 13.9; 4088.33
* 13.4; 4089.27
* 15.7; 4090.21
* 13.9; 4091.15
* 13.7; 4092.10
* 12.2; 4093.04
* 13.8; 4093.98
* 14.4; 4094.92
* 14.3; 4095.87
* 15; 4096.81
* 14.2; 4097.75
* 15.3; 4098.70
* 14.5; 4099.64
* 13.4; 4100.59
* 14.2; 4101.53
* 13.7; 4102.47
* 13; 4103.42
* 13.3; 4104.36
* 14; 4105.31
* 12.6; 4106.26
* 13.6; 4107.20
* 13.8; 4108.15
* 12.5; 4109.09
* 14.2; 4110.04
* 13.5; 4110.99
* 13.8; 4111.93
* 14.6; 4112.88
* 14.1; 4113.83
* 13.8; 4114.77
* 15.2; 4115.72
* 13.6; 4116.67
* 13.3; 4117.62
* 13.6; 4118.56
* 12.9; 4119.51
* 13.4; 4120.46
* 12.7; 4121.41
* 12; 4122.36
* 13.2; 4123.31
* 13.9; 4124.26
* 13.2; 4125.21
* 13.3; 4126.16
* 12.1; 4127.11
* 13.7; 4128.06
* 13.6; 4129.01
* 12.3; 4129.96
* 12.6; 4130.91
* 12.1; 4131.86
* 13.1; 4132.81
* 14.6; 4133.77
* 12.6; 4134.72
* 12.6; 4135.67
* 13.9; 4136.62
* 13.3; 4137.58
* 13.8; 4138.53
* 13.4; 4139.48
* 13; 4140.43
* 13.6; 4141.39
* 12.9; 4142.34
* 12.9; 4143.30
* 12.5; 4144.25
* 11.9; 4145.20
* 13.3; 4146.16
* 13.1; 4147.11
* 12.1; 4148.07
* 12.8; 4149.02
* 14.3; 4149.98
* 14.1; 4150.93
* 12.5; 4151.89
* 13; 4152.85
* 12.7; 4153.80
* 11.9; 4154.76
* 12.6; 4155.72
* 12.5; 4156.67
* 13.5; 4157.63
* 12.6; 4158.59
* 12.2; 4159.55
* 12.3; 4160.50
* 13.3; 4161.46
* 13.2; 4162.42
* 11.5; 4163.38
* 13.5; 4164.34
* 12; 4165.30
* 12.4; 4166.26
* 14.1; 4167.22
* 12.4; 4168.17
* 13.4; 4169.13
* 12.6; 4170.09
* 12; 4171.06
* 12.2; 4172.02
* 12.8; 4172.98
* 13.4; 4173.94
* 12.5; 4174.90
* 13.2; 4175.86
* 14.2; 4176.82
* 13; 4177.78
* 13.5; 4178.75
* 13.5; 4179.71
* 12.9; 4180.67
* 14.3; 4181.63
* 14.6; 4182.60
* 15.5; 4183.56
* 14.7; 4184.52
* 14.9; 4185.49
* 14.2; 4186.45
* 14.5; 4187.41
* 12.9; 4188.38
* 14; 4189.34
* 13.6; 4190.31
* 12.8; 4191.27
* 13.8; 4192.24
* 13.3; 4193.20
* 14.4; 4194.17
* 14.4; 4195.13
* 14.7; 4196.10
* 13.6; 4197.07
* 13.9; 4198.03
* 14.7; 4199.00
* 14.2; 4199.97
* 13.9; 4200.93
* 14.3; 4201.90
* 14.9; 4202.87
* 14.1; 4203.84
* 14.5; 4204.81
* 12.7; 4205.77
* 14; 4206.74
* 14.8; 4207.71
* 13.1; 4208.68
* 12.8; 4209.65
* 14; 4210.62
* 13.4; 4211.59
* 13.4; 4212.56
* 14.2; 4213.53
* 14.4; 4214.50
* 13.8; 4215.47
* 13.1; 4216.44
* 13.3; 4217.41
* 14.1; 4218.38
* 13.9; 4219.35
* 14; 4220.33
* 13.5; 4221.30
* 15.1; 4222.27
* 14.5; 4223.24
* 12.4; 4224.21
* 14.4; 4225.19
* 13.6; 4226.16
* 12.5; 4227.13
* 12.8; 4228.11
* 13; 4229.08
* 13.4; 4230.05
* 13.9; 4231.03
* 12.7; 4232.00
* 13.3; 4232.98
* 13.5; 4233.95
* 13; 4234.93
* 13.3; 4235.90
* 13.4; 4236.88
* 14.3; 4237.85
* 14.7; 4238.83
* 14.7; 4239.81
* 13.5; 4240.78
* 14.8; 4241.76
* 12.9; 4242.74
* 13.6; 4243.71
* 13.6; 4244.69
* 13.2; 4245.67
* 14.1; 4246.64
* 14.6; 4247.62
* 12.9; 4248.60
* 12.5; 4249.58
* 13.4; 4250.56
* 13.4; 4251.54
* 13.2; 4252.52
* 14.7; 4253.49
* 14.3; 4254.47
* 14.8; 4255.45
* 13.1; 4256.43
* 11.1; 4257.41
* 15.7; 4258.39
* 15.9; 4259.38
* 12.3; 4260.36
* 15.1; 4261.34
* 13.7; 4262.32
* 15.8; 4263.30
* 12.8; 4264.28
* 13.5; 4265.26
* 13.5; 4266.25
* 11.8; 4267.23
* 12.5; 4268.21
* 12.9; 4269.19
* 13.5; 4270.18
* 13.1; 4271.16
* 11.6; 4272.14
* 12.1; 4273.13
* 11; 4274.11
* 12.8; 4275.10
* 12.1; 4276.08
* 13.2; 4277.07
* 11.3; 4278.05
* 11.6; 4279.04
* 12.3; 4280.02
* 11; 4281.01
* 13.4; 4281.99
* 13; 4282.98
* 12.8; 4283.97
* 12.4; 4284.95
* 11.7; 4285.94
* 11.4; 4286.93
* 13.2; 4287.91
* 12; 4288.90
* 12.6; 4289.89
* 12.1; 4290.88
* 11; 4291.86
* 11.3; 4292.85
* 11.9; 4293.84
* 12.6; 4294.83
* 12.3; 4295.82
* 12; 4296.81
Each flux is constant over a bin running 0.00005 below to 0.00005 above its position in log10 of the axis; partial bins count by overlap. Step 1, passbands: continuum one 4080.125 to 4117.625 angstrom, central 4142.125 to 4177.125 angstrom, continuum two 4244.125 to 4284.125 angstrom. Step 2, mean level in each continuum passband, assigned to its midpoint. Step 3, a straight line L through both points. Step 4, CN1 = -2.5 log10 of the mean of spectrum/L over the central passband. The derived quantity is 0.06 mag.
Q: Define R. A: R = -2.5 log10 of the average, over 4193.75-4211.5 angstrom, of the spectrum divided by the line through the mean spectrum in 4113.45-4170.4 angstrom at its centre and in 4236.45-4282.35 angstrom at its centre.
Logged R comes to -0.07 mag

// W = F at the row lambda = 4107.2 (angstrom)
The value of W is 13.6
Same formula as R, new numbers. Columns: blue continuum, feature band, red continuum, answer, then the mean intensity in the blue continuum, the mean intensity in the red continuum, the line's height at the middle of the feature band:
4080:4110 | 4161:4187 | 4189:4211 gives 0.05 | 13.8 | 13.9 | 13.9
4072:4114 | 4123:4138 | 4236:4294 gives 0.05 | 13.9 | 13.1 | 13.7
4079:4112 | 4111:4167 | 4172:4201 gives 0.06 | 13.8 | 13.8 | 13.8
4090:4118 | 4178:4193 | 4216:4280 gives -0.03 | 13.9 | 13.4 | 13.6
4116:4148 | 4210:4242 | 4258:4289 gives -0.06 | 13.1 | 12.8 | 12.9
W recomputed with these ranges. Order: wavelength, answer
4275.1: 12.8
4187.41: 14.5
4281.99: 13.4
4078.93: 14.5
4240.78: 13.5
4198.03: 13.9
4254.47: 14.3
